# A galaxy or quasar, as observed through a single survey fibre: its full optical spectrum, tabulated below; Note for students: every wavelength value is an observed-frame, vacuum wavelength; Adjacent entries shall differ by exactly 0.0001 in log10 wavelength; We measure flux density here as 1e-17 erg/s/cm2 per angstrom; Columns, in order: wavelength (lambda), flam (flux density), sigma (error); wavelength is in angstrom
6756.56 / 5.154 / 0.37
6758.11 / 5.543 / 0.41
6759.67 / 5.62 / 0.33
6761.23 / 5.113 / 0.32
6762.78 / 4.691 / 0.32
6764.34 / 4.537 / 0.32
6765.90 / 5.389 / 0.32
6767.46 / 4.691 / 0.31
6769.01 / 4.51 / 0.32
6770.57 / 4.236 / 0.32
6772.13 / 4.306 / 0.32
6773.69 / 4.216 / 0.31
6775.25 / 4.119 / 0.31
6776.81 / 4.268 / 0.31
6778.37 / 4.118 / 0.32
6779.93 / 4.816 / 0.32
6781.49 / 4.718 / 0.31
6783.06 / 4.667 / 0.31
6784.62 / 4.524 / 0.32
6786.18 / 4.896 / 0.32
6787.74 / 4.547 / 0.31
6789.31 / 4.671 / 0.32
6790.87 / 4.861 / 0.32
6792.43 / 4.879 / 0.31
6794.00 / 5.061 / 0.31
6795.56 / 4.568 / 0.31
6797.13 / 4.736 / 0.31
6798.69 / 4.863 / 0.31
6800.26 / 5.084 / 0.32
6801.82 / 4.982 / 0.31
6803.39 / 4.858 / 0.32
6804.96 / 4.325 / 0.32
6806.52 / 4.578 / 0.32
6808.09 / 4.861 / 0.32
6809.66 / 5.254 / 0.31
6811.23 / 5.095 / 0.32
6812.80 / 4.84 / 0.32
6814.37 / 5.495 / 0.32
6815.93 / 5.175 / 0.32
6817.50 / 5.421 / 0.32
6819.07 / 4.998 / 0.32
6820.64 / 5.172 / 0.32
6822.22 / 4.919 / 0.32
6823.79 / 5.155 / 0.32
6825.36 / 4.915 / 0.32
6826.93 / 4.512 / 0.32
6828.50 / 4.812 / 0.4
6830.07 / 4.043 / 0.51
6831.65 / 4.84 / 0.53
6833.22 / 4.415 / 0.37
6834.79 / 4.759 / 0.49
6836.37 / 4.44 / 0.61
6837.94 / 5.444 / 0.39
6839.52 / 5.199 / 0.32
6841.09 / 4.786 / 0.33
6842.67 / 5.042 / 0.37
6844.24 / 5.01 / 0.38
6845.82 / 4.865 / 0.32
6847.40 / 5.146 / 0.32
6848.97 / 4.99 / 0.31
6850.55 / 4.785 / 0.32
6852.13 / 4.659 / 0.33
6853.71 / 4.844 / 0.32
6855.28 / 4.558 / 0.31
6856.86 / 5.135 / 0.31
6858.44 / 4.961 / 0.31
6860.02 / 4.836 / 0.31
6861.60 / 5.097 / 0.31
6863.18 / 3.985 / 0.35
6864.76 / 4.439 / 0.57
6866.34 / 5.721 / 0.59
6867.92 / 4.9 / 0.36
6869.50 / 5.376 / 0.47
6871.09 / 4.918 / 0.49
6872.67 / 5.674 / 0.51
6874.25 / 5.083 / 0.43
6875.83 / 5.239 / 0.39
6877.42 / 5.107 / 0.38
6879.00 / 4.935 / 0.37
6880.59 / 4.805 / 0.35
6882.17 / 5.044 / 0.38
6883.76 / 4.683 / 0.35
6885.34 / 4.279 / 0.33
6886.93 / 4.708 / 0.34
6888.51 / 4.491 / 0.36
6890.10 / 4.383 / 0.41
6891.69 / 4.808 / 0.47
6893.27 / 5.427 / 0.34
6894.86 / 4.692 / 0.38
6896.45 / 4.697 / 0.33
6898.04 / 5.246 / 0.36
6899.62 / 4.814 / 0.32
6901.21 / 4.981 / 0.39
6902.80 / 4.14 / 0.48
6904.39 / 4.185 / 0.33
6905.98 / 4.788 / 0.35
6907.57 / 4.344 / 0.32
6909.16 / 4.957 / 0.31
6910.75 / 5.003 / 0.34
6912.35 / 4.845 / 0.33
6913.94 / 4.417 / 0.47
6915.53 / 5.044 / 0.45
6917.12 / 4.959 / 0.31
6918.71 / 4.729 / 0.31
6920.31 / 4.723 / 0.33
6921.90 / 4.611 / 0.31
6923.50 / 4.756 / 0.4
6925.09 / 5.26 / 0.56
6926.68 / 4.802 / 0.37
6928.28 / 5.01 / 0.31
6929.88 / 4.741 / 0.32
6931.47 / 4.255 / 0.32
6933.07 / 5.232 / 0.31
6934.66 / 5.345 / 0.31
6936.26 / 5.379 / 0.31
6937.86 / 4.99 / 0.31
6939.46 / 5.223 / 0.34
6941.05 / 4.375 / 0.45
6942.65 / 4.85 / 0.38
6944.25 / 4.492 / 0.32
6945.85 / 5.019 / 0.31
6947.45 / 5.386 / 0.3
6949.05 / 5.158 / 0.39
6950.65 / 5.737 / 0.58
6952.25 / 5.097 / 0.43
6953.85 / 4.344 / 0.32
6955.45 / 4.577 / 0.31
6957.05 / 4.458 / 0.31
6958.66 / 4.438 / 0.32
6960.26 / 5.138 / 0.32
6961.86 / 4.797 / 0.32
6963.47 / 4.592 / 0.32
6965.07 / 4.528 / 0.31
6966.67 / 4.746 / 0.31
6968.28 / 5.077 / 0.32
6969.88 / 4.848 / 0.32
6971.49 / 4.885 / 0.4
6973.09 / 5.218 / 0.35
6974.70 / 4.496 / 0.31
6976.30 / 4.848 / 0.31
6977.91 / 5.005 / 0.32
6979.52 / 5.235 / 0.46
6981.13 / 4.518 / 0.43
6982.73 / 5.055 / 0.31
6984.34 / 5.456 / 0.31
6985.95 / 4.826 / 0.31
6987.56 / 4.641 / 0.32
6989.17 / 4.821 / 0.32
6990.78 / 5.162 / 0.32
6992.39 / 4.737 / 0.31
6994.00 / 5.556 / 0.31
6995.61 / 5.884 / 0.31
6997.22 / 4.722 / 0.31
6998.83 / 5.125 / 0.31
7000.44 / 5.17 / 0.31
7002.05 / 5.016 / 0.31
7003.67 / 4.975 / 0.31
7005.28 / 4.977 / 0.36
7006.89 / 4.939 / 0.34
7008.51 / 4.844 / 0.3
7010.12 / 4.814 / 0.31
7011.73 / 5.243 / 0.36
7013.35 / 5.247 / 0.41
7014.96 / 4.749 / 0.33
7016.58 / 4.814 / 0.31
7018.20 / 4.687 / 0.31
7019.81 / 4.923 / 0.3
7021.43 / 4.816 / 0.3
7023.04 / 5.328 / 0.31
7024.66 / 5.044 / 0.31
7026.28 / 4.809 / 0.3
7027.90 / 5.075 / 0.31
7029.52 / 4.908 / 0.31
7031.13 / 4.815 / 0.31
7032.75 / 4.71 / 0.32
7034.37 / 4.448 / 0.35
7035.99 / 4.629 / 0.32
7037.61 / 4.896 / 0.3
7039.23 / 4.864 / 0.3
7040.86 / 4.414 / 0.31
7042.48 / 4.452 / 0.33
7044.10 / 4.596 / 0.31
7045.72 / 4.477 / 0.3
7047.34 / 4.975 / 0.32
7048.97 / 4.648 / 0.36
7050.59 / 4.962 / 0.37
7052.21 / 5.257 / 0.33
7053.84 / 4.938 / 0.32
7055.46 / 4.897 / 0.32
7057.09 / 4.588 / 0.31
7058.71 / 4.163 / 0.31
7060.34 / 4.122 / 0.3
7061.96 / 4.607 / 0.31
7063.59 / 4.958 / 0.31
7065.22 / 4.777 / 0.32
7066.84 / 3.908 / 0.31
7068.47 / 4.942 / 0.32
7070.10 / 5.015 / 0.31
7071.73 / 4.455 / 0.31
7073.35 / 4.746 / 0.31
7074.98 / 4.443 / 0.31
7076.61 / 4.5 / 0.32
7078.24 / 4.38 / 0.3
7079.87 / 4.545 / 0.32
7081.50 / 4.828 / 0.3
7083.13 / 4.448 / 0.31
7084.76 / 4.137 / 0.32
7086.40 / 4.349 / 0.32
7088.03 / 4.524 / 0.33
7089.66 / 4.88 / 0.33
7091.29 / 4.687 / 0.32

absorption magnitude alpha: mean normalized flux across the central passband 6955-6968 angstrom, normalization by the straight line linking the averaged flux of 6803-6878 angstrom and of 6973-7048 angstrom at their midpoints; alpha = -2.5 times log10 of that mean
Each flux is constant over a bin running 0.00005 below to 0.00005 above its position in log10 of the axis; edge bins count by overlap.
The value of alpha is 0.05 mag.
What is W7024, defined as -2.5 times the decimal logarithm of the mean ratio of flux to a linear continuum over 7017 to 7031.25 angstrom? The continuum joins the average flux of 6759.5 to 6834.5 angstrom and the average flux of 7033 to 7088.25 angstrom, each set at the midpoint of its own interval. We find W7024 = -0.07 mag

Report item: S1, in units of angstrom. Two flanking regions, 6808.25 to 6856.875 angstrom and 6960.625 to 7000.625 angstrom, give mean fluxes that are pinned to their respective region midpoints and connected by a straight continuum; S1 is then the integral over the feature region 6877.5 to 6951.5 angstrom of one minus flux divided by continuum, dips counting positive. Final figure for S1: 1.44 angstrom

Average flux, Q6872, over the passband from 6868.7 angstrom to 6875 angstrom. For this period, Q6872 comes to 5.26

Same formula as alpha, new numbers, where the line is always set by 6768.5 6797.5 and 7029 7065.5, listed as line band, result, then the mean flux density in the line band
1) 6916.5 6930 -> -0.05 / 4.84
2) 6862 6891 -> -0.06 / 4.88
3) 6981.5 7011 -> -0.08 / 5.03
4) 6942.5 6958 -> -0.06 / 4.91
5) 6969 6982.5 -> -0.05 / 4.89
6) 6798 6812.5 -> -0.07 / 4.87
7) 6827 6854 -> -0.05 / 4.82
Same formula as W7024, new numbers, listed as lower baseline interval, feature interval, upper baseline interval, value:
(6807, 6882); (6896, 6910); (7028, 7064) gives 0.043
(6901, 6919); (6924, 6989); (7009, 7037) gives -0.029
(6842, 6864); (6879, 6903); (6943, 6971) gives 0.018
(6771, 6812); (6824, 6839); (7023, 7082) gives -0.007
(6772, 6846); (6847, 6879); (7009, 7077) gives -0.041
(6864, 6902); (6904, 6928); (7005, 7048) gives 0.030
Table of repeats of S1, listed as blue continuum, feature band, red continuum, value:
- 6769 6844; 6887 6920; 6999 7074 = 0.27 angstrom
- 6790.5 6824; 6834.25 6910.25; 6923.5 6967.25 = 0.97 angstrom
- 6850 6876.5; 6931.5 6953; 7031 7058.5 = -0.95 angstrom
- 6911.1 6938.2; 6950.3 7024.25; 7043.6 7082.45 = -2.34 angstrom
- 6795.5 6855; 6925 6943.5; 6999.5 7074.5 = -0.38 angstrom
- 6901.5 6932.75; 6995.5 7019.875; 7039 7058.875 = -1.35 angstrom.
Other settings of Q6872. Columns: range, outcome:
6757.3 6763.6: 5.24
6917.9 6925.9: 4.82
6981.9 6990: 4.96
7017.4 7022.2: 4.81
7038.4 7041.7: 4.63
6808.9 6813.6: 5.06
